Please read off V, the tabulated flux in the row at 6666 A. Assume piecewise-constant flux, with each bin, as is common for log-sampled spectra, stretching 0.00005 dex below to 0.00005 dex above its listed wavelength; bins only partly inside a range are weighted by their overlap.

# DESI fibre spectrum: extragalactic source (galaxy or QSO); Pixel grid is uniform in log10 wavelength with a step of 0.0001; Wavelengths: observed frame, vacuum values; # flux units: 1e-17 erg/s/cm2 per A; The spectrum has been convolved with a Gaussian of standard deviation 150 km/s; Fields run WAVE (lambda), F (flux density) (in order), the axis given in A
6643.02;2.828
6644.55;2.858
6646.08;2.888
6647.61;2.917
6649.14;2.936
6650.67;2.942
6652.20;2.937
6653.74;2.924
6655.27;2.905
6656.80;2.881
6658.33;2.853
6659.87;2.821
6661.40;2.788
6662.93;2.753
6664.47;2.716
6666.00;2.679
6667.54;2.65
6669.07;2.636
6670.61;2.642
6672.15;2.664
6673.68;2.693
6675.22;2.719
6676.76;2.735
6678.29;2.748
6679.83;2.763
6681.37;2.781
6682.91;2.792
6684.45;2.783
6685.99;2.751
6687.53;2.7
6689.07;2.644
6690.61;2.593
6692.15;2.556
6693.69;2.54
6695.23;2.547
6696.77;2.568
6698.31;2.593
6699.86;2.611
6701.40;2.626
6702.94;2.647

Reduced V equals 2.679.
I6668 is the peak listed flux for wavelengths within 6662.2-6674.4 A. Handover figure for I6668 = 2.753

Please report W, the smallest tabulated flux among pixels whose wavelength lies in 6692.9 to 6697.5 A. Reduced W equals 2.54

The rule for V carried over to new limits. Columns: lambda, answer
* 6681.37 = 2.781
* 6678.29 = 2.748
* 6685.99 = 2.751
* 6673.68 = 2.693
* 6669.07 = 2.636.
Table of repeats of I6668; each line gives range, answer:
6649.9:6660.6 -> 2.942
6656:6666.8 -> 2.881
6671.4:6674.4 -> 2.693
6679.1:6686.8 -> 2.792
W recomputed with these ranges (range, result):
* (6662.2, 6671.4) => 2.636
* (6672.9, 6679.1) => 2.693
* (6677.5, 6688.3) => 2.7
